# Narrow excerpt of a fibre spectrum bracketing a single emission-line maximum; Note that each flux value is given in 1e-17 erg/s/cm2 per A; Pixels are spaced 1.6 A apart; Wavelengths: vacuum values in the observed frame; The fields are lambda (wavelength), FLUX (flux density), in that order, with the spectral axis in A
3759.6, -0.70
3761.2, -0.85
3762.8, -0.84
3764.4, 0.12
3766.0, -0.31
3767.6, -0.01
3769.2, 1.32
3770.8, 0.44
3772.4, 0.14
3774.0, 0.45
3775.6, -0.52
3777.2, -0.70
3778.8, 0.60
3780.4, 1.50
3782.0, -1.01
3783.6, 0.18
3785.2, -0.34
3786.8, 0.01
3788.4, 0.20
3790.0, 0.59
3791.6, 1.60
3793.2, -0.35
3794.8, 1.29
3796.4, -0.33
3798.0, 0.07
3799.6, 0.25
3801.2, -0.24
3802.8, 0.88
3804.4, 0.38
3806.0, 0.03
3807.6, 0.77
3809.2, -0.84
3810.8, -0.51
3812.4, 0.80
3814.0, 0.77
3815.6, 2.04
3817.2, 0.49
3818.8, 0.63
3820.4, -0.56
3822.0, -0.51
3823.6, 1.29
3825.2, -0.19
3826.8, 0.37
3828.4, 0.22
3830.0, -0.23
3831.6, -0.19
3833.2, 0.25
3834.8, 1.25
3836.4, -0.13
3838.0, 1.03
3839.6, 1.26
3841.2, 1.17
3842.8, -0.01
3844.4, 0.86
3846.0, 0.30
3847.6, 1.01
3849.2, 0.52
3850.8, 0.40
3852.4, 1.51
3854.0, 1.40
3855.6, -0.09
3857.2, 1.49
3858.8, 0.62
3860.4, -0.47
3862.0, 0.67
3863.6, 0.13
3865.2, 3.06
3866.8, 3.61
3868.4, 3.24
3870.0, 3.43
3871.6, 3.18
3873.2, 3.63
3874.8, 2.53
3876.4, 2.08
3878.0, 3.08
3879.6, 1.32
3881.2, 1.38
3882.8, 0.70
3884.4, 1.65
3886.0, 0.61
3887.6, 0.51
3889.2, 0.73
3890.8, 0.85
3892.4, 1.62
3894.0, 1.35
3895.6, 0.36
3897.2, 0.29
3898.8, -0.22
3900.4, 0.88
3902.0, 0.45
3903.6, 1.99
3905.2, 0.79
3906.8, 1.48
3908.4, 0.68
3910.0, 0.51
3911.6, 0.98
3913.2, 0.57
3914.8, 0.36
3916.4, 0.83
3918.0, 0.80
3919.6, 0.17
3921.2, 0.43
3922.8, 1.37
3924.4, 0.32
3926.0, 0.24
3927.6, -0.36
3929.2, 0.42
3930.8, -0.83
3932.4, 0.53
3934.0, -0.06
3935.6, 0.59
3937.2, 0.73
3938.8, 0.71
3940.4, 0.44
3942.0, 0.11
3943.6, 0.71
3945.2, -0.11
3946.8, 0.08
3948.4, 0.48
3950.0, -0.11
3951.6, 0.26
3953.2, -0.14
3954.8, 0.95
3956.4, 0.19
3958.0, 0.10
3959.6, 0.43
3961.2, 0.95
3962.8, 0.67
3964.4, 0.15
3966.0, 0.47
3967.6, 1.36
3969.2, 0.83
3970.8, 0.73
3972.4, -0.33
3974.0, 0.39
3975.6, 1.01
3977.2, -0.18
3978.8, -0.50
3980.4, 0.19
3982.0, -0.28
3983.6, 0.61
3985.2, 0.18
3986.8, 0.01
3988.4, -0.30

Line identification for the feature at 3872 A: Lyman alpha 1216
